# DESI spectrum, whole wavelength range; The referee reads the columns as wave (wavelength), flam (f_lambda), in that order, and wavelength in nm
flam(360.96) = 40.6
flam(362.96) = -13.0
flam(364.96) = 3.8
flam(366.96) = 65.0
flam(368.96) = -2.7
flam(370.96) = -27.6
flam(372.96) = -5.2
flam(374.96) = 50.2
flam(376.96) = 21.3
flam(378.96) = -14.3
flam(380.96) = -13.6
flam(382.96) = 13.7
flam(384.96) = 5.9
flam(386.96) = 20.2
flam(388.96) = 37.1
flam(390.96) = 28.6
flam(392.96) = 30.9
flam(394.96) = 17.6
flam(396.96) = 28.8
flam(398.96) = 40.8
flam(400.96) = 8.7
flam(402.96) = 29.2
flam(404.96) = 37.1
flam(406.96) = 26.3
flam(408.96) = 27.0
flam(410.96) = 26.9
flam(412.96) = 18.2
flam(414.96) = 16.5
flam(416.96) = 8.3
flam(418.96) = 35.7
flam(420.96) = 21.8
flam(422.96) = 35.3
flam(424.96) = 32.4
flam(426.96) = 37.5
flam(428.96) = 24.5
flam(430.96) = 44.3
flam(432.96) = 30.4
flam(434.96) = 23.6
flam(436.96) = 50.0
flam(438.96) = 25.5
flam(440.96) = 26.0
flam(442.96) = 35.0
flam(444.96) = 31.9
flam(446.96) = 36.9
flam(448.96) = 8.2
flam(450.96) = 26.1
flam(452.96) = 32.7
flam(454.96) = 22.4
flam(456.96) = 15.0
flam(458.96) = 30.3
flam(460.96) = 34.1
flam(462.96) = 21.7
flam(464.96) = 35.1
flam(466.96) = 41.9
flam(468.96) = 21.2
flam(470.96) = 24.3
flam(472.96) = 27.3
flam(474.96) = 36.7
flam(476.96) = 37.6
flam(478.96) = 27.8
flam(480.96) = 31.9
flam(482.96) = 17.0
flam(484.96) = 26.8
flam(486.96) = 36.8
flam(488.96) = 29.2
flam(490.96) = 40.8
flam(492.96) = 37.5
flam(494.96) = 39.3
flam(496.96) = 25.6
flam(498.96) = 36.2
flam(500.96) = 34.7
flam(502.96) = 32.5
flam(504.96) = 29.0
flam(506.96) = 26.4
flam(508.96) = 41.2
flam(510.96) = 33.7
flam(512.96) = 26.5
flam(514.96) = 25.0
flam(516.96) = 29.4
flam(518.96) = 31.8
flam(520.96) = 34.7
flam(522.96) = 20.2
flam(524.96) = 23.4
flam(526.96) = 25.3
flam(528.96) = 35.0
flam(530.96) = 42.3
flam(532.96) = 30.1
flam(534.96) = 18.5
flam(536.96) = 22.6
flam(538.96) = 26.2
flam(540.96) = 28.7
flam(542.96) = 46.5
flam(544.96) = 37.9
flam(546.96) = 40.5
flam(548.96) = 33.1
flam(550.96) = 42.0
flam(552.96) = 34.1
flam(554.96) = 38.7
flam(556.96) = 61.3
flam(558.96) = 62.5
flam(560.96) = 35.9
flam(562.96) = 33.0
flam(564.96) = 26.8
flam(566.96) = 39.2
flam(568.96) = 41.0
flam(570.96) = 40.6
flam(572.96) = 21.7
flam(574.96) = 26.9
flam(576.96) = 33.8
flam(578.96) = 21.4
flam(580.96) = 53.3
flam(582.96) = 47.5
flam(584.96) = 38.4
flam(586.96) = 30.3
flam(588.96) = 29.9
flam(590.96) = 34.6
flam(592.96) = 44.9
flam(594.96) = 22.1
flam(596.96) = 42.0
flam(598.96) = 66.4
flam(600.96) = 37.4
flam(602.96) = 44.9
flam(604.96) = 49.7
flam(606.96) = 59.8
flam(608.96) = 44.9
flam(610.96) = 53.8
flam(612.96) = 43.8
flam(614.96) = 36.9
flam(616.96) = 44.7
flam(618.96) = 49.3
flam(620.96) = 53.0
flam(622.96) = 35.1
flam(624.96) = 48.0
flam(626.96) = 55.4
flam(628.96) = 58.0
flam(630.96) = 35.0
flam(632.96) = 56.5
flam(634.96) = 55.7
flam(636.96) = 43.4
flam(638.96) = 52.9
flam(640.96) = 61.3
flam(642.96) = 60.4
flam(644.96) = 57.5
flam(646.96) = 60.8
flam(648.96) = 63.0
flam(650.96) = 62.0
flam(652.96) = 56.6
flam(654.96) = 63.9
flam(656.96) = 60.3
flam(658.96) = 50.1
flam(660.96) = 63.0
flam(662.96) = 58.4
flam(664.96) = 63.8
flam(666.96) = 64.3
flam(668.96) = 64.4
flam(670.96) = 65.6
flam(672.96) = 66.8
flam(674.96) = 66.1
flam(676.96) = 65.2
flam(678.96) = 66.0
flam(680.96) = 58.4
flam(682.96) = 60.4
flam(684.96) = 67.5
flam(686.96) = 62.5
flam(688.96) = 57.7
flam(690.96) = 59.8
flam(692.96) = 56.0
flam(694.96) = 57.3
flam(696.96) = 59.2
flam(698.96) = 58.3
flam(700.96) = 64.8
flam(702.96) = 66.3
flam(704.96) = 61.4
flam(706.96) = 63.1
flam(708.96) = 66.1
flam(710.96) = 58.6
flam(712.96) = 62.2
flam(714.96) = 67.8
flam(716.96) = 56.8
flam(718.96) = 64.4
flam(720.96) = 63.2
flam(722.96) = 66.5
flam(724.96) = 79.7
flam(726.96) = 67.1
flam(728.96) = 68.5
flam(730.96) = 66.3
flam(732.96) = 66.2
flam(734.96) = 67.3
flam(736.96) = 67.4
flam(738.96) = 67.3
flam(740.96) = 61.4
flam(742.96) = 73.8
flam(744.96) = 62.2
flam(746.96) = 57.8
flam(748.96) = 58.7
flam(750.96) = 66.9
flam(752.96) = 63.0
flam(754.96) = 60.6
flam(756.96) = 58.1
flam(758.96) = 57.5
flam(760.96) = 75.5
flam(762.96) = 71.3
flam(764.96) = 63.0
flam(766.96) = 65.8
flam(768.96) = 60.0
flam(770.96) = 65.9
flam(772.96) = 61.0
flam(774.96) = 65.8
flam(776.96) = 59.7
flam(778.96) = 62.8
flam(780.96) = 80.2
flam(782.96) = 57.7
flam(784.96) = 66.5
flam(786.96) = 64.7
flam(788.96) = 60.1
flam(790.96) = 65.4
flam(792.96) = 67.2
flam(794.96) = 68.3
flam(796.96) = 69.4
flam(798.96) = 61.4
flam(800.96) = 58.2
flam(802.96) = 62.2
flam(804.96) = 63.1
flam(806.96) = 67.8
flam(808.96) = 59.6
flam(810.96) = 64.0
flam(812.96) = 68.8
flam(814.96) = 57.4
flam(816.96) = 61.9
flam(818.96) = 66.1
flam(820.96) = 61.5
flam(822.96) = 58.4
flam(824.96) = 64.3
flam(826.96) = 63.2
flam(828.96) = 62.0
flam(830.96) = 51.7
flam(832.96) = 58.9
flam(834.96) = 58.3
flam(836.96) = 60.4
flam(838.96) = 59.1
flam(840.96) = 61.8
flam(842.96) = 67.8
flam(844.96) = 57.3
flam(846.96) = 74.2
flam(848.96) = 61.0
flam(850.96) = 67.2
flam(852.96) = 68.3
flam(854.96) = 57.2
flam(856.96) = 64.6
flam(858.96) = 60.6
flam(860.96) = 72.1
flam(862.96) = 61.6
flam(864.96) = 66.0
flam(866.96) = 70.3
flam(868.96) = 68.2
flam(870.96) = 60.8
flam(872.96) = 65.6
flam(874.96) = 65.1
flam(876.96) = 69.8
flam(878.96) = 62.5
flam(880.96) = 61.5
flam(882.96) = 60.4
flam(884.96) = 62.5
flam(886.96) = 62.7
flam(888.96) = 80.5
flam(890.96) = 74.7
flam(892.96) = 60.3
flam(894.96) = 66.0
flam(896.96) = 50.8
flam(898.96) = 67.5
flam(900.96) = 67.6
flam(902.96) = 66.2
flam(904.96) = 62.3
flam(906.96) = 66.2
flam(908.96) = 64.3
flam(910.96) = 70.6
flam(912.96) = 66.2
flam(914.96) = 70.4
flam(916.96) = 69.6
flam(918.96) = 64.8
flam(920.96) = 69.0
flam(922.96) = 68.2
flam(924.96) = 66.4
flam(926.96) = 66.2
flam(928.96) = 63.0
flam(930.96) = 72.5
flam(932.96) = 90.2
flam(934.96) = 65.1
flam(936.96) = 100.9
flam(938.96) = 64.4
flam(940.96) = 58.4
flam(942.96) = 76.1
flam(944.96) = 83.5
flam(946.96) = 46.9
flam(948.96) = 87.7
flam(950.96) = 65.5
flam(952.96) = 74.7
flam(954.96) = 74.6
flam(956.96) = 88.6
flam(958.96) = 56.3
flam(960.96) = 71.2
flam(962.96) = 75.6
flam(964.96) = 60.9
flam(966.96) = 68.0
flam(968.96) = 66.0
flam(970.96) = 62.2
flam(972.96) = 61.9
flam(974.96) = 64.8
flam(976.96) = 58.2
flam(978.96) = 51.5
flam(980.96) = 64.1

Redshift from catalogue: 0.60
